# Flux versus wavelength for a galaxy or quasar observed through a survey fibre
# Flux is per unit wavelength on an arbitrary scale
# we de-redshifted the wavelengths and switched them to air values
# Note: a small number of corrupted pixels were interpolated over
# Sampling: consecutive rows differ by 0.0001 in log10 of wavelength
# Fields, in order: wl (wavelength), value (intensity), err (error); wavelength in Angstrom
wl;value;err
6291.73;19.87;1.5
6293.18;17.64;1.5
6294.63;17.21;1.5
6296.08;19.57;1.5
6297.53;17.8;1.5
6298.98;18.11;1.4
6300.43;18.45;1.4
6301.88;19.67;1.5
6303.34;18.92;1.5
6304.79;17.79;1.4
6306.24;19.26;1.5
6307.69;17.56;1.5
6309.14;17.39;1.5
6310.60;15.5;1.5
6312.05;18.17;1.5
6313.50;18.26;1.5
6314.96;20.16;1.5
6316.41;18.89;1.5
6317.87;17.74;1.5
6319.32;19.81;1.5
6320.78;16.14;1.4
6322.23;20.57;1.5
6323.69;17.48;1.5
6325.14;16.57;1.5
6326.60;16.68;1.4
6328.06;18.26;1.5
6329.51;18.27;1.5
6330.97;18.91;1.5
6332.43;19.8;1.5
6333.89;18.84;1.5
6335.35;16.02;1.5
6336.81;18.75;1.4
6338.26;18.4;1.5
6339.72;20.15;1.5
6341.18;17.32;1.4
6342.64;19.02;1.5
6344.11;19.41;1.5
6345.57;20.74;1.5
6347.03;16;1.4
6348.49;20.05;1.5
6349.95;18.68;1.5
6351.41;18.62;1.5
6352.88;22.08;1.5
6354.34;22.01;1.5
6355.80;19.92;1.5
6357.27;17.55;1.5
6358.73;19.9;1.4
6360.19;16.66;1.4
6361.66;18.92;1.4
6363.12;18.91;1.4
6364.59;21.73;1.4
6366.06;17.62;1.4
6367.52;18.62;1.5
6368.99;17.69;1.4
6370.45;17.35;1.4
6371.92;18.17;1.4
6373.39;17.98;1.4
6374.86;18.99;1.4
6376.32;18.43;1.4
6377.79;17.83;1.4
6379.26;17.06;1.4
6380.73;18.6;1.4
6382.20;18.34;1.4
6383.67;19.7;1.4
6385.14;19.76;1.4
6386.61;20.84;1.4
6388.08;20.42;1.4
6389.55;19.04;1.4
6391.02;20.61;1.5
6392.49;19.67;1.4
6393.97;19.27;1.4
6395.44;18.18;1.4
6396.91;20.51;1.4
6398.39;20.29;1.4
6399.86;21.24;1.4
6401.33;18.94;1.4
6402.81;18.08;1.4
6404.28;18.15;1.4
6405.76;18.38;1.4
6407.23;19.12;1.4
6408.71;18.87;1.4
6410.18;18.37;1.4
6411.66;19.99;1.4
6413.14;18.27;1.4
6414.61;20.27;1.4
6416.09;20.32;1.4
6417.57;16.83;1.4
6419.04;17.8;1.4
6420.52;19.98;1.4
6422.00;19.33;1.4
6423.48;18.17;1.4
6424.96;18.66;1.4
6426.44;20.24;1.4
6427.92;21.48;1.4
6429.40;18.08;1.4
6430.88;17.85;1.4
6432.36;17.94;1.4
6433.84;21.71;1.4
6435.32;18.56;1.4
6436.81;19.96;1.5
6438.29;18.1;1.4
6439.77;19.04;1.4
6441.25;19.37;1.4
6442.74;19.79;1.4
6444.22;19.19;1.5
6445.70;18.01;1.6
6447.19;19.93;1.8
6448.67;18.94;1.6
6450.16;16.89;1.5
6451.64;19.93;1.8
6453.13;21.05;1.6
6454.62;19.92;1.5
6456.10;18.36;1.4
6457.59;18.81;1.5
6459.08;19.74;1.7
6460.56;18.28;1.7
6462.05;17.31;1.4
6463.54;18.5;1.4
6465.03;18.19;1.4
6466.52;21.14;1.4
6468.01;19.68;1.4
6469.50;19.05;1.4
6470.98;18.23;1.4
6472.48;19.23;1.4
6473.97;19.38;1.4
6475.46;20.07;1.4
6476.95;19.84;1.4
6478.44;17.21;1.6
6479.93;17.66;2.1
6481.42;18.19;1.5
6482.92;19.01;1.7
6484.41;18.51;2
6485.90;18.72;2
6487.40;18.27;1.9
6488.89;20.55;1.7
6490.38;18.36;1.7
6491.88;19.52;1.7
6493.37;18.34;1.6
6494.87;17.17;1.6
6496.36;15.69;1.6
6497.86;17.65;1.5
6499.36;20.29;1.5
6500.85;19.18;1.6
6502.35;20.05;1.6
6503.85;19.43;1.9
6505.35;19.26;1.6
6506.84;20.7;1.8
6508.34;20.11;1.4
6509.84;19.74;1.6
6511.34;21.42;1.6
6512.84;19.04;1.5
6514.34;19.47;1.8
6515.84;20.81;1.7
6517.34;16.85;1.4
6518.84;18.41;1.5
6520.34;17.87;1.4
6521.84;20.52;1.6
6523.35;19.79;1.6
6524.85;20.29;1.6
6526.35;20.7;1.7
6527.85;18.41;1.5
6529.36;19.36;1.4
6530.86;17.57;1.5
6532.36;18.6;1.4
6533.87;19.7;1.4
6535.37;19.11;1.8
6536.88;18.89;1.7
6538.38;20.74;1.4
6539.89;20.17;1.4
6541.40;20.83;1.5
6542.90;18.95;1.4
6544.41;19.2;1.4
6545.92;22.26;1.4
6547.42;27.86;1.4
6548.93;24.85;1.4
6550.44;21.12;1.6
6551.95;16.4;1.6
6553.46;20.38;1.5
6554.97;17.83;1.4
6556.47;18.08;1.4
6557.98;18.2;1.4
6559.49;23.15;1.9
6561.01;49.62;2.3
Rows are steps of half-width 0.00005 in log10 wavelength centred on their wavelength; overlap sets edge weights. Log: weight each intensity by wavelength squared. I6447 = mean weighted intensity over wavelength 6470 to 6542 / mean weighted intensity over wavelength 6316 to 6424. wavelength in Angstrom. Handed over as 1.06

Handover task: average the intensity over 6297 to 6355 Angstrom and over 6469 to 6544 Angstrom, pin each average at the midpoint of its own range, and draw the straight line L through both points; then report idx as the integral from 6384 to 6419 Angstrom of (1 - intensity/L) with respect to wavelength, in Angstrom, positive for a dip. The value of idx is -1.0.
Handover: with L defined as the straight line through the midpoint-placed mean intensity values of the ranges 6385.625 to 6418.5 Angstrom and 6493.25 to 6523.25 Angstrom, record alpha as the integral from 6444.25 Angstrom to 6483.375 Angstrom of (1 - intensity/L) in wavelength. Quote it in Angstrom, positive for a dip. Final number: 0.5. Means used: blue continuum 19.3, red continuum 19.1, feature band 18.9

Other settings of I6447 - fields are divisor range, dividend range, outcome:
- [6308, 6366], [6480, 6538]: 1.08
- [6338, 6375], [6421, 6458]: 1.04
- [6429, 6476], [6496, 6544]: 1.04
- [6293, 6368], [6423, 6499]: 1.06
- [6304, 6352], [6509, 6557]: 1.15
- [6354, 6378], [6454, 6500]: 1.04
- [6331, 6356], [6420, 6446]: 1.03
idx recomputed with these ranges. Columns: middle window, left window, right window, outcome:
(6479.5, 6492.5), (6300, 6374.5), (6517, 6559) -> 0.5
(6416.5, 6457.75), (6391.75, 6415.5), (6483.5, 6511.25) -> 0.2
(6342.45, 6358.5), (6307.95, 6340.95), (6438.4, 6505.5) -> -1.0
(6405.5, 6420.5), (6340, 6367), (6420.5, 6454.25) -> 0.2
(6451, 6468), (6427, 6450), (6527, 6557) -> 0.1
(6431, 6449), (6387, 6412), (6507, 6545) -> 0.2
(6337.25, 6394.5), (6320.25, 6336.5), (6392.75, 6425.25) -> -1.7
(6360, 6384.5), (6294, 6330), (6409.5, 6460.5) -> 0.3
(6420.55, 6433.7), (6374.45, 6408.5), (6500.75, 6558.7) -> 0.1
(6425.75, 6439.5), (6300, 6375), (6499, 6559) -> -0.1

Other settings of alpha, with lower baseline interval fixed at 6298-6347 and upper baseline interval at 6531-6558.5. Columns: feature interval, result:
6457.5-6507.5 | 1.99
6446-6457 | 0.09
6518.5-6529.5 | 0.28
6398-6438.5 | 0.03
